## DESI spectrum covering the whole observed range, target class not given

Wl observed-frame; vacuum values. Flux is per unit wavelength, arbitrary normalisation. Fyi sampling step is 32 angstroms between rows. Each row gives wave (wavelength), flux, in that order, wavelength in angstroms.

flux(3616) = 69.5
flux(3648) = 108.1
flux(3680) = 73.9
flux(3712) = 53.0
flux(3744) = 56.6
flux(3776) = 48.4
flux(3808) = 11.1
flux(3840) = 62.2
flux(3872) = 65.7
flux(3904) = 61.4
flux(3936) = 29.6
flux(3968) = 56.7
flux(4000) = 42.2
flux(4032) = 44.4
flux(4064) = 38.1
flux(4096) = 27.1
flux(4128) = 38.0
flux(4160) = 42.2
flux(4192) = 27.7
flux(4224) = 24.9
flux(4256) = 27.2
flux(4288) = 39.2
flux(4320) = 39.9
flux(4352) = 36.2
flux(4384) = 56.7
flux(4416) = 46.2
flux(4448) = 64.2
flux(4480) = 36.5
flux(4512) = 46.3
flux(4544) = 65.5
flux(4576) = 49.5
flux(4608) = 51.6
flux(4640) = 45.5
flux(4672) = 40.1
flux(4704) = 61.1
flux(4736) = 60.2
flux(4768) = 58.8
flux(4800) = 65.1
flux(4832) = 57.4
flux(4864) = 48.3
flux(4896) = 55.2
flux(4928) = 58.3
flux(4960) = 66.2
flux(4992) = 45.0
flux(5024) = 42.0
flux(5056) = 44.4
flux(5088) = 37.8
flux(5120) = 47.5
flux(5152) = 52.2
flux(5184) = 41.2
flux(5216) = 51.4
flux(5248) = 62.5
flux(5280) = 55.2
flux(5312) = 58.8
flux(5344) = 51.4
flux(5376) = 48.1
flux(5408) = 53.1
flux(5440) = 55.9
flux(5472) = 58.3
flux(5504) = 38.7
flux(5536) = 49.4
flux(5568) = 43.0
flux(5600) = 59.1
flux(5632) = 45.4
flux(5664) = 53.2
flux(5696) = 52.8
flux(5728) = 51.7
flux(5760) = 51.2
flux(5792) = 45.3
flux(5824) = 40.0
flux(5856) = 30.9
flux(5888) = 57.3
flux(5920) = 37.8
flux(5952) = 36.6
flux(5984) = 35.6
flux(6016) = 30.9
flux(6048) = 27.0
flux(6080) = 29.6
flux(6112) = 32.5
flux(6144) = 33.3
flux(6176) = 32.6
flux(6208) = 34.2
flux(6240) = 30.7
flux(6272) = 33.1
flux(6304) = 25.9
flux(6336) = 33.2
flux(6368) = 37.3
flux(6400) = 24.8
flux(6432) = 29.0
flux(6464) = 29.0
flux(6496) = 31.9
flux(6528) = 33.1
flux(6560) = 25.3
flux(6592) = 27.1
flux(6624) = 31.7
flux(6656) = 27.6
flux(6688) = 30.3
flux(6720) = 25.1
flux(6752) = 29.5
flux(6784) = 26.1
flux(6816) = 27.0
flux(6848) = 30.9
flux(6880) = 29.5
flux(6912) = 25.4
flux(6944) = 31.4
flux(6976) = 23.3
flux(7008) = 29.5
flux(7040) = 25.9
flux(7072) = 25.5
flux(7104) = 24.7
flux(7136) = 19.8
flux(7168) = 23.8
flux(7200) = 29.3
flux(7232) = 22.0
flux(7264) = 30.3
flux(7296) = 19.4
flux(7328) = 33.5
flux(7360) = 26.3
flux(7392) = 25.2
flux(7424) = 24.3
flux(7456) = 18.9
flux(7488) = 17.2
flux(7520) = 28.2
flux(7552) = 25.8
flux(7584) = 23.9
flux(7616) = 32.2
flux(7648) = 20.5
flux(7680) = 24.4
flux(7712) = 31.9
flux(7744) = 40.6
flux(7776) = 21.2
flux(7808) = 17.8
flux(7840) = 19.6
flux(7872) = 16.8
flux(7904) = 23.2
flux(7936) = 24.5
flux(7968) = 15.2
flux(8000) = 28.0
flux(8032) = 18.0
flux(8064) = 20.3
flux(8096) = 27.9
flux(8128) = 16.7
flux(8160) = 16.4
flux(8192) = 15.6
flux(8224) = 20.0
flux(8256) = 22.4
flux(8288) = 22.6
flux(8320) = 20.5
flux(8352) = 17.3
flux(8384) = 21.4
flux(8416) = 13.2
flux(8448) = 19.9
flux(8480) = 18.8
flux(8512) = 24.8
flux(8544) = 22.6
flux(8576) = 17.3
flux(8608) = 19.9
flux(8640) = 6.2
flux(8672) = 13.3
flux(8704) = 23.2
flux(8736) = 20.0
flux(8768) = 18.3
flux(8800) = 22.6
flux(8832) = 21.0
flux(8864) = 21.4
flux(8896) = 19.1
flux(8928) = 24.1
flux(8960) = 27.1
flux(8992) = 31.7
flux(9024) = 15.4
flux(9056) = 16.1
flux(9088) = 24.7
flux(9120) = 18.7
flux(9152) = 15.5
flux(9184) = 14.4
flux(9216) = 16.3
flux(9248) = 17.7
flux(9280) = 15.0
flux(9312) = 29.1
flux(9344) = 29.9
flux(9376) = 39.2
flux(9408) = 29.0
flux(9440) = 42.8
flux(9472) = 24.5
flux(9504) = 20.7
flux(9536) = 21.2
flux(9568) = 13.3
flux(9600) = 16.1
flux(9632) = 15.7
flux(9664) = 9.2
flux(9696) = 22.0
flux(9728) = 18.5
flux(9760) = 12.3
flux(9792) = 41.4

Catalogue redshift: 0.177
